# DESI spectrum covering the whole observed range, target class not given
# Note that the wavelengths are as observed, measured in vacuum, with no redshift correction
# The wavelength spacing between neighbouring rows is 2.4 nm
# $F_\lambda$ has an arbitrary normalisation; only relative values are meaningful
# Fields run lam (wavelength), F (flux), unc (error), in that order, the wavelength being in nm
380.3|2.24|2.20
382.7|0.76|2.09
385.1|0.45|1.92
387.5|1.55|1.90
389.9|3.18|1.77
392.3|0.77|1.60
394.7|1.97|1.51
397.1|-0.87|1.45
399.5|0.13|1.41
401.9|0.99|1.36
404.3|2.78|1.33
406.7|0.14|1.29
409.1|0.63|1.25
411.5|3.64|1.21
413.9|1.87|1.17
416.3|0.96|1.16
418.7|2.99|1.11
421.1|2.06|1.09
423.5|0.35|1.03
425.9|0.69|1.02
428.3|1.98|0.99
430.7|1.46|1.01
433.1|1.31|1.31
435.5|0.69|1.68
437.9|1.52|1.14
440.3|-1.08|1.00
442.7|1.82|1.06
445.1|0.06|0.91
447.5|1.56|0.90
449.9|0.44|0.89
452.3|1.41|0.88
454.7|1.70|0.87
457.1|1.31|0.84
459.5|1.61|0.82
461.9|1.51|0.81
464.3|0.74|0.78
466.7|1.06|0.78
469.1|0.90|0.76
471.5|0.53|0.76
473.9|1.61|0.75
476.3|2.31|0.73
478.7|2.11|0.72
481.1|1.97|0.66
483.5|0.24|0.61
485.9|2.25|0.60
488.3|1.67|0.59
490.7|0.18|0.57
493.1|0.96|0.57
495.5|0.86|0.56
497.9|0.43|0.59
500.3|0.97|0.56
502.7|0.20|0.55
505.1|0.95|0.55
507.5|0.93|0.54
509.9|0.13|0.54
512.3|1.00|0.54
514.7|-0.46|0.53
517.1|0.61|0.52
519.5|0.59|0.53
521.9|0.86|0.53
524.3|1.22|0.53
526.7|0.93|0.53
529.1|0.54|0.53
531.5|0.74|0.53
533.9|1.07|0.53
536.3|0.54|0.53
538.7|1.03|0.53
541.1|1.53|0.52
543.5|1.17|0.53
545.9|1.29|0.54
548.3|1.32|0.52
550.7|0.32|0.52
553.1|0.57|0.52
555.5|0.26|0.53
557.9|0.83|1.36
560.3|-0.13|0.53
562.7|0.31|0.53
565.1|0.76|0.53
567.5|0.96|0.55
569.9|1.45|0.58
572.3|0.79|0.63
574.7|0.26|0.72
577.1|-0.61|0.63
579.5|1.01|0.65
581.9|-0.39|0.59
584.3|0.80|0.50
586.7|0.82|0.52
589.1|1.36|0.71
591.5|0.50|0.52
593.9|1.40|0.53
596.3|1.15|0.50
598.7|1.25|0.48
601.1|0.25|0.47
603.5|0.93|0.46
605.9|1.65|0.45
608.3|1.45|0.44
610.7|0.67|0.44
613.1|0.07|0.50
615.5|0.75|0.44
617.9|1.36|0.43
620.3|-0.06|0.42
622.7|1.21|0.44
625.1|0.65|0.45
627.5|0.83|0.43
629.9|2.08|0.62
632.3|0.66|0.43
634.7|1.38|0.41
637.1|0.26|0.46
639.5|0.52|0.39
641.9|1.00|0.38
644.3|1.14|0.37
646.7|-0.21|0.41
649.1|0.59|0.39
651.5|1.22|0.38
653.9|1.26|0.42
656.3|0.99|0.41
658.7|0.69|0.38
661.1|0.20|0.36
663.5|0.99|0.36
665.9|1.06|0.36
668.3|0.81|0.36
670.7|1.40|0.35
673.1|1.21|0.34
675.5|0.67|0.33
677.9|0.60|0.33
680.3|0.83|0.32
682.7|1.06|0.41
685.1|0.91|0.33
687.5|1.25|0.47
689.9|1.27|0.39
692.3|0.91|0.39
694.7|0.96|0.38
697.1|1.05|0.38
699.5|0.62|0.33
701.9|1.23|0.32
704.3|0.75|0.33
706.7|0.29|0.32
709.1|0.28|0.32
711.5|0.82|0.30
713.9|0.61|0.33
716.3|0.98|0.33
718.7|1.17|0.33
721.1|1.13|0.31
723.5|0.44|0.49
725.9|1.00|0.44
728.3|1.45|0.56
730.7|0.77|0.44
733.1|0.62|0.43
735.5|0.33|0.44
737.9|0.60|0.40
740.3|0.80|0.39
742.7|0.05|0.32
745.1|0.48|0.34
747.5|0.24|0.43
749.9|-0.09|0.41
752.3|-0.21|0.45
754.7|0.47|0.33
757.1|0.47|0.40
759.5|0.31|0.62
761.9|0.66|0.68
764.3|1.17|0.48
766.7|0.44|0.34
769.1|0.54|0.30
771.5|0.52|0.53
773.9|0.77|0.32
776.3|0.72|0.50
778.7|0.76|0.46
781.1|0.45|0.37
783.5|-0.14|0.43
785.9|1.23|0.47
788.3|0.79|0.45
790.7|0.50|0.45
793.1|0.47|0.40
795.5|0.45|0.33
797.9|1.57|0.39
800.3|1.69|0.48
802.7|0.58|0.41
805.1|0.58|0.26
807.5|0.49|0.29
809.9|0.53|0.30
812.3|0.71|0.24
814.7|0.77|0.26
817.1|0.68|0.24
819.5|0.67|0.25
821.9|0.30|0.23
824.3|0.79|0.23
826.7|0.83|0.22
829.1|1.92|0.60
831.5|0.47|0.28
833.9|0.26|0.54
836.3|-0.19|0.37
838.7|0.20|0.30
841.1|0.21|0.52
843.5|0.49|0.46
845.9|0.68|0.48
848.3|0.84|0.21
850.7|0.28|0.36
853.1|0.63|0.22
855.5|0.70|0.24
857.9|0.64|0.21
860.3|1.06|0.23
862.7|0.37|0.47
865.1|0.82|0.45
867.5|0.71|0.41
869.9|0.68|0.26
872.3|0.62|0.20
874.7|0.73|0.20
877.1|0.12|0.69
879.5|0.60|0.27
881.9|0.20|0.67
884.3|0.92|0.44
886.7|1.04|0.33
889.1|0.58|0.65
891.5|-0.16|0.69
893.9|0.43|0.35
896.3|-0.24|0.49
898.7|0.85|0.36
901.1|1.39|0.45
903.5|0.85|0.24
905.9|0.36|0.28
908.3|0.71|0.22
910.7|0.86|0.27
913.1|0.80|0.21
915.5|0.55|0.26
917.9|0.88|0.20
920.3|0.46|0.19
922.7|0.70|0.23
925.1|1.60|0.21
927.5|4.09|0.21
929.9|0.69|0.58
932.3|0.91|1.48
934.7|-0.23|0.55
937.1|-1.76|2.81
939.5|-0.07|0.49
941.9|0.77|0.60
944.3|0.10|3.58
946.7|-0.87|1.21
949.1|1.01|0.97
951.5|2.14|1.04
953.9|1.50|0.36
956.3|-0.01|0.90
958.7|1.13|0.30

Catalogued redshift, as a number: 1.49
